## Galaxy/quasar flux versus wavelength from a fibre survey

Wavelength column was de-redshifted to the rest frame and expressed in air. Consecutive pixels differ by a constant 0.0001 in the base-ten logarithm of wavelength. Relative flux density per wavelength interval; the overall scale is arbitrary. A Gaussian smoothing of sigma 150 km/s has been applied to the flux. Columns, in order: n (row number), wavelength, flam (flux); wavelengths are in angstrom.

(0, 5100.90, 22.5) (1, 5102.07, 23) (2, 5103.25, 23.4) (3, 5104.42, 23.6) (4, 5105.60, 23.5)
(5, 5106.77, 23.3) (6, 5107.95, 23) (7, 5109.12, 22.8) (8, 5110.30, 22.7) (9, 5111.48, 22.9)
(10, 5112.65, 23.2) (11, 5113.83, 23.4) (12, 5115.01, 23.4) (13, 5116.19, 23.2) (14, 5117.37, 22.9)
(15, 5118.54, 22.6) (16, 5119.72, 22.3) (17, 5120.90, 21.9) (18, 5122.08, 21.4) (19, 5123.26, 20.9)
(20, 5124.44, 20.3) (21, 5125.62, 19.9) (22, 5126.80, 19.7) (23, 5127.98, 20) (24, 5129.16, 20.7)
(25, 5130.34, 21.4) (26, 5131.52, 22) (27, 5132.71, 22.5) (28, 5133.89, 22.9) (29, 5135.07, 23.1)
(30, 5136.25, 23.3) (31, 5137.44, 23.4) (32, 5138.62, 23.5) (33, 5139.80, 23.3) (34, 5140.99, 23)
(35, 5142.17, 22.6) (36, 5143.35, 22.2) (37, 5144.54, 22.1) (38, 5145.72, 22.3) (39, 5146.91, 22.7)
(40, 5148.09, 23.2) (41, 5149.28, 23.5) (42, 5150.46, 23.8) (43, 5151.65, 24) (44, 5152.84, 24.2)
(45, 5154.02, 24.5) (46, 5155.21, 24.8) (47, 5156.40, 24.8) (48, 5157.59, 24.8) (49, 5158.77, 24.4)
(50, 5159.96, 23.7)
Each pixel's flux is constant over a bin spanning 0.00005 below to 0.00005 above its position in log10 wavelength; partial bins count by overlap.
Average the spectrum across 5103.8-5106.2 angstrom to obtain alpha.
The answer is 23.6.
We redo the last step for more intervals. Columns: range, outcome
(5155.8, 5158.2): 24.8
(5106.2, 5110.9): 22.9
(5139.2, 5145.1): 22.6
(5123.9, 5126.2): 20.1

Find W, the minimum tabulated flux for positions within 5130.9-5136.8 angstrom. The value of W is 22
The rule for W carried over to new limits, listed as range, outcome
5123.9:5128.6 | 19.7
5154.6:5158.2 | 24.8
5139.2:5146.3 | 22.1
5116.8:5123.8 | 20.9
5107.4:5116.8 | 22.7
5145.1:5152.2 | 22.3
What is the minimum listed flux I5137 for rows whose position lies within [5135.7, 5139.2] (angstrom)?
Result 23.3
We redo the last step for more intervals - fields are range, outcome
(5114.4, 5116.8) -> 23.2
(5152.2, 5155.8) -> 24.2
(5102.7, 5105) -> 23.4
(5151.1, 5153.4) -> 24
